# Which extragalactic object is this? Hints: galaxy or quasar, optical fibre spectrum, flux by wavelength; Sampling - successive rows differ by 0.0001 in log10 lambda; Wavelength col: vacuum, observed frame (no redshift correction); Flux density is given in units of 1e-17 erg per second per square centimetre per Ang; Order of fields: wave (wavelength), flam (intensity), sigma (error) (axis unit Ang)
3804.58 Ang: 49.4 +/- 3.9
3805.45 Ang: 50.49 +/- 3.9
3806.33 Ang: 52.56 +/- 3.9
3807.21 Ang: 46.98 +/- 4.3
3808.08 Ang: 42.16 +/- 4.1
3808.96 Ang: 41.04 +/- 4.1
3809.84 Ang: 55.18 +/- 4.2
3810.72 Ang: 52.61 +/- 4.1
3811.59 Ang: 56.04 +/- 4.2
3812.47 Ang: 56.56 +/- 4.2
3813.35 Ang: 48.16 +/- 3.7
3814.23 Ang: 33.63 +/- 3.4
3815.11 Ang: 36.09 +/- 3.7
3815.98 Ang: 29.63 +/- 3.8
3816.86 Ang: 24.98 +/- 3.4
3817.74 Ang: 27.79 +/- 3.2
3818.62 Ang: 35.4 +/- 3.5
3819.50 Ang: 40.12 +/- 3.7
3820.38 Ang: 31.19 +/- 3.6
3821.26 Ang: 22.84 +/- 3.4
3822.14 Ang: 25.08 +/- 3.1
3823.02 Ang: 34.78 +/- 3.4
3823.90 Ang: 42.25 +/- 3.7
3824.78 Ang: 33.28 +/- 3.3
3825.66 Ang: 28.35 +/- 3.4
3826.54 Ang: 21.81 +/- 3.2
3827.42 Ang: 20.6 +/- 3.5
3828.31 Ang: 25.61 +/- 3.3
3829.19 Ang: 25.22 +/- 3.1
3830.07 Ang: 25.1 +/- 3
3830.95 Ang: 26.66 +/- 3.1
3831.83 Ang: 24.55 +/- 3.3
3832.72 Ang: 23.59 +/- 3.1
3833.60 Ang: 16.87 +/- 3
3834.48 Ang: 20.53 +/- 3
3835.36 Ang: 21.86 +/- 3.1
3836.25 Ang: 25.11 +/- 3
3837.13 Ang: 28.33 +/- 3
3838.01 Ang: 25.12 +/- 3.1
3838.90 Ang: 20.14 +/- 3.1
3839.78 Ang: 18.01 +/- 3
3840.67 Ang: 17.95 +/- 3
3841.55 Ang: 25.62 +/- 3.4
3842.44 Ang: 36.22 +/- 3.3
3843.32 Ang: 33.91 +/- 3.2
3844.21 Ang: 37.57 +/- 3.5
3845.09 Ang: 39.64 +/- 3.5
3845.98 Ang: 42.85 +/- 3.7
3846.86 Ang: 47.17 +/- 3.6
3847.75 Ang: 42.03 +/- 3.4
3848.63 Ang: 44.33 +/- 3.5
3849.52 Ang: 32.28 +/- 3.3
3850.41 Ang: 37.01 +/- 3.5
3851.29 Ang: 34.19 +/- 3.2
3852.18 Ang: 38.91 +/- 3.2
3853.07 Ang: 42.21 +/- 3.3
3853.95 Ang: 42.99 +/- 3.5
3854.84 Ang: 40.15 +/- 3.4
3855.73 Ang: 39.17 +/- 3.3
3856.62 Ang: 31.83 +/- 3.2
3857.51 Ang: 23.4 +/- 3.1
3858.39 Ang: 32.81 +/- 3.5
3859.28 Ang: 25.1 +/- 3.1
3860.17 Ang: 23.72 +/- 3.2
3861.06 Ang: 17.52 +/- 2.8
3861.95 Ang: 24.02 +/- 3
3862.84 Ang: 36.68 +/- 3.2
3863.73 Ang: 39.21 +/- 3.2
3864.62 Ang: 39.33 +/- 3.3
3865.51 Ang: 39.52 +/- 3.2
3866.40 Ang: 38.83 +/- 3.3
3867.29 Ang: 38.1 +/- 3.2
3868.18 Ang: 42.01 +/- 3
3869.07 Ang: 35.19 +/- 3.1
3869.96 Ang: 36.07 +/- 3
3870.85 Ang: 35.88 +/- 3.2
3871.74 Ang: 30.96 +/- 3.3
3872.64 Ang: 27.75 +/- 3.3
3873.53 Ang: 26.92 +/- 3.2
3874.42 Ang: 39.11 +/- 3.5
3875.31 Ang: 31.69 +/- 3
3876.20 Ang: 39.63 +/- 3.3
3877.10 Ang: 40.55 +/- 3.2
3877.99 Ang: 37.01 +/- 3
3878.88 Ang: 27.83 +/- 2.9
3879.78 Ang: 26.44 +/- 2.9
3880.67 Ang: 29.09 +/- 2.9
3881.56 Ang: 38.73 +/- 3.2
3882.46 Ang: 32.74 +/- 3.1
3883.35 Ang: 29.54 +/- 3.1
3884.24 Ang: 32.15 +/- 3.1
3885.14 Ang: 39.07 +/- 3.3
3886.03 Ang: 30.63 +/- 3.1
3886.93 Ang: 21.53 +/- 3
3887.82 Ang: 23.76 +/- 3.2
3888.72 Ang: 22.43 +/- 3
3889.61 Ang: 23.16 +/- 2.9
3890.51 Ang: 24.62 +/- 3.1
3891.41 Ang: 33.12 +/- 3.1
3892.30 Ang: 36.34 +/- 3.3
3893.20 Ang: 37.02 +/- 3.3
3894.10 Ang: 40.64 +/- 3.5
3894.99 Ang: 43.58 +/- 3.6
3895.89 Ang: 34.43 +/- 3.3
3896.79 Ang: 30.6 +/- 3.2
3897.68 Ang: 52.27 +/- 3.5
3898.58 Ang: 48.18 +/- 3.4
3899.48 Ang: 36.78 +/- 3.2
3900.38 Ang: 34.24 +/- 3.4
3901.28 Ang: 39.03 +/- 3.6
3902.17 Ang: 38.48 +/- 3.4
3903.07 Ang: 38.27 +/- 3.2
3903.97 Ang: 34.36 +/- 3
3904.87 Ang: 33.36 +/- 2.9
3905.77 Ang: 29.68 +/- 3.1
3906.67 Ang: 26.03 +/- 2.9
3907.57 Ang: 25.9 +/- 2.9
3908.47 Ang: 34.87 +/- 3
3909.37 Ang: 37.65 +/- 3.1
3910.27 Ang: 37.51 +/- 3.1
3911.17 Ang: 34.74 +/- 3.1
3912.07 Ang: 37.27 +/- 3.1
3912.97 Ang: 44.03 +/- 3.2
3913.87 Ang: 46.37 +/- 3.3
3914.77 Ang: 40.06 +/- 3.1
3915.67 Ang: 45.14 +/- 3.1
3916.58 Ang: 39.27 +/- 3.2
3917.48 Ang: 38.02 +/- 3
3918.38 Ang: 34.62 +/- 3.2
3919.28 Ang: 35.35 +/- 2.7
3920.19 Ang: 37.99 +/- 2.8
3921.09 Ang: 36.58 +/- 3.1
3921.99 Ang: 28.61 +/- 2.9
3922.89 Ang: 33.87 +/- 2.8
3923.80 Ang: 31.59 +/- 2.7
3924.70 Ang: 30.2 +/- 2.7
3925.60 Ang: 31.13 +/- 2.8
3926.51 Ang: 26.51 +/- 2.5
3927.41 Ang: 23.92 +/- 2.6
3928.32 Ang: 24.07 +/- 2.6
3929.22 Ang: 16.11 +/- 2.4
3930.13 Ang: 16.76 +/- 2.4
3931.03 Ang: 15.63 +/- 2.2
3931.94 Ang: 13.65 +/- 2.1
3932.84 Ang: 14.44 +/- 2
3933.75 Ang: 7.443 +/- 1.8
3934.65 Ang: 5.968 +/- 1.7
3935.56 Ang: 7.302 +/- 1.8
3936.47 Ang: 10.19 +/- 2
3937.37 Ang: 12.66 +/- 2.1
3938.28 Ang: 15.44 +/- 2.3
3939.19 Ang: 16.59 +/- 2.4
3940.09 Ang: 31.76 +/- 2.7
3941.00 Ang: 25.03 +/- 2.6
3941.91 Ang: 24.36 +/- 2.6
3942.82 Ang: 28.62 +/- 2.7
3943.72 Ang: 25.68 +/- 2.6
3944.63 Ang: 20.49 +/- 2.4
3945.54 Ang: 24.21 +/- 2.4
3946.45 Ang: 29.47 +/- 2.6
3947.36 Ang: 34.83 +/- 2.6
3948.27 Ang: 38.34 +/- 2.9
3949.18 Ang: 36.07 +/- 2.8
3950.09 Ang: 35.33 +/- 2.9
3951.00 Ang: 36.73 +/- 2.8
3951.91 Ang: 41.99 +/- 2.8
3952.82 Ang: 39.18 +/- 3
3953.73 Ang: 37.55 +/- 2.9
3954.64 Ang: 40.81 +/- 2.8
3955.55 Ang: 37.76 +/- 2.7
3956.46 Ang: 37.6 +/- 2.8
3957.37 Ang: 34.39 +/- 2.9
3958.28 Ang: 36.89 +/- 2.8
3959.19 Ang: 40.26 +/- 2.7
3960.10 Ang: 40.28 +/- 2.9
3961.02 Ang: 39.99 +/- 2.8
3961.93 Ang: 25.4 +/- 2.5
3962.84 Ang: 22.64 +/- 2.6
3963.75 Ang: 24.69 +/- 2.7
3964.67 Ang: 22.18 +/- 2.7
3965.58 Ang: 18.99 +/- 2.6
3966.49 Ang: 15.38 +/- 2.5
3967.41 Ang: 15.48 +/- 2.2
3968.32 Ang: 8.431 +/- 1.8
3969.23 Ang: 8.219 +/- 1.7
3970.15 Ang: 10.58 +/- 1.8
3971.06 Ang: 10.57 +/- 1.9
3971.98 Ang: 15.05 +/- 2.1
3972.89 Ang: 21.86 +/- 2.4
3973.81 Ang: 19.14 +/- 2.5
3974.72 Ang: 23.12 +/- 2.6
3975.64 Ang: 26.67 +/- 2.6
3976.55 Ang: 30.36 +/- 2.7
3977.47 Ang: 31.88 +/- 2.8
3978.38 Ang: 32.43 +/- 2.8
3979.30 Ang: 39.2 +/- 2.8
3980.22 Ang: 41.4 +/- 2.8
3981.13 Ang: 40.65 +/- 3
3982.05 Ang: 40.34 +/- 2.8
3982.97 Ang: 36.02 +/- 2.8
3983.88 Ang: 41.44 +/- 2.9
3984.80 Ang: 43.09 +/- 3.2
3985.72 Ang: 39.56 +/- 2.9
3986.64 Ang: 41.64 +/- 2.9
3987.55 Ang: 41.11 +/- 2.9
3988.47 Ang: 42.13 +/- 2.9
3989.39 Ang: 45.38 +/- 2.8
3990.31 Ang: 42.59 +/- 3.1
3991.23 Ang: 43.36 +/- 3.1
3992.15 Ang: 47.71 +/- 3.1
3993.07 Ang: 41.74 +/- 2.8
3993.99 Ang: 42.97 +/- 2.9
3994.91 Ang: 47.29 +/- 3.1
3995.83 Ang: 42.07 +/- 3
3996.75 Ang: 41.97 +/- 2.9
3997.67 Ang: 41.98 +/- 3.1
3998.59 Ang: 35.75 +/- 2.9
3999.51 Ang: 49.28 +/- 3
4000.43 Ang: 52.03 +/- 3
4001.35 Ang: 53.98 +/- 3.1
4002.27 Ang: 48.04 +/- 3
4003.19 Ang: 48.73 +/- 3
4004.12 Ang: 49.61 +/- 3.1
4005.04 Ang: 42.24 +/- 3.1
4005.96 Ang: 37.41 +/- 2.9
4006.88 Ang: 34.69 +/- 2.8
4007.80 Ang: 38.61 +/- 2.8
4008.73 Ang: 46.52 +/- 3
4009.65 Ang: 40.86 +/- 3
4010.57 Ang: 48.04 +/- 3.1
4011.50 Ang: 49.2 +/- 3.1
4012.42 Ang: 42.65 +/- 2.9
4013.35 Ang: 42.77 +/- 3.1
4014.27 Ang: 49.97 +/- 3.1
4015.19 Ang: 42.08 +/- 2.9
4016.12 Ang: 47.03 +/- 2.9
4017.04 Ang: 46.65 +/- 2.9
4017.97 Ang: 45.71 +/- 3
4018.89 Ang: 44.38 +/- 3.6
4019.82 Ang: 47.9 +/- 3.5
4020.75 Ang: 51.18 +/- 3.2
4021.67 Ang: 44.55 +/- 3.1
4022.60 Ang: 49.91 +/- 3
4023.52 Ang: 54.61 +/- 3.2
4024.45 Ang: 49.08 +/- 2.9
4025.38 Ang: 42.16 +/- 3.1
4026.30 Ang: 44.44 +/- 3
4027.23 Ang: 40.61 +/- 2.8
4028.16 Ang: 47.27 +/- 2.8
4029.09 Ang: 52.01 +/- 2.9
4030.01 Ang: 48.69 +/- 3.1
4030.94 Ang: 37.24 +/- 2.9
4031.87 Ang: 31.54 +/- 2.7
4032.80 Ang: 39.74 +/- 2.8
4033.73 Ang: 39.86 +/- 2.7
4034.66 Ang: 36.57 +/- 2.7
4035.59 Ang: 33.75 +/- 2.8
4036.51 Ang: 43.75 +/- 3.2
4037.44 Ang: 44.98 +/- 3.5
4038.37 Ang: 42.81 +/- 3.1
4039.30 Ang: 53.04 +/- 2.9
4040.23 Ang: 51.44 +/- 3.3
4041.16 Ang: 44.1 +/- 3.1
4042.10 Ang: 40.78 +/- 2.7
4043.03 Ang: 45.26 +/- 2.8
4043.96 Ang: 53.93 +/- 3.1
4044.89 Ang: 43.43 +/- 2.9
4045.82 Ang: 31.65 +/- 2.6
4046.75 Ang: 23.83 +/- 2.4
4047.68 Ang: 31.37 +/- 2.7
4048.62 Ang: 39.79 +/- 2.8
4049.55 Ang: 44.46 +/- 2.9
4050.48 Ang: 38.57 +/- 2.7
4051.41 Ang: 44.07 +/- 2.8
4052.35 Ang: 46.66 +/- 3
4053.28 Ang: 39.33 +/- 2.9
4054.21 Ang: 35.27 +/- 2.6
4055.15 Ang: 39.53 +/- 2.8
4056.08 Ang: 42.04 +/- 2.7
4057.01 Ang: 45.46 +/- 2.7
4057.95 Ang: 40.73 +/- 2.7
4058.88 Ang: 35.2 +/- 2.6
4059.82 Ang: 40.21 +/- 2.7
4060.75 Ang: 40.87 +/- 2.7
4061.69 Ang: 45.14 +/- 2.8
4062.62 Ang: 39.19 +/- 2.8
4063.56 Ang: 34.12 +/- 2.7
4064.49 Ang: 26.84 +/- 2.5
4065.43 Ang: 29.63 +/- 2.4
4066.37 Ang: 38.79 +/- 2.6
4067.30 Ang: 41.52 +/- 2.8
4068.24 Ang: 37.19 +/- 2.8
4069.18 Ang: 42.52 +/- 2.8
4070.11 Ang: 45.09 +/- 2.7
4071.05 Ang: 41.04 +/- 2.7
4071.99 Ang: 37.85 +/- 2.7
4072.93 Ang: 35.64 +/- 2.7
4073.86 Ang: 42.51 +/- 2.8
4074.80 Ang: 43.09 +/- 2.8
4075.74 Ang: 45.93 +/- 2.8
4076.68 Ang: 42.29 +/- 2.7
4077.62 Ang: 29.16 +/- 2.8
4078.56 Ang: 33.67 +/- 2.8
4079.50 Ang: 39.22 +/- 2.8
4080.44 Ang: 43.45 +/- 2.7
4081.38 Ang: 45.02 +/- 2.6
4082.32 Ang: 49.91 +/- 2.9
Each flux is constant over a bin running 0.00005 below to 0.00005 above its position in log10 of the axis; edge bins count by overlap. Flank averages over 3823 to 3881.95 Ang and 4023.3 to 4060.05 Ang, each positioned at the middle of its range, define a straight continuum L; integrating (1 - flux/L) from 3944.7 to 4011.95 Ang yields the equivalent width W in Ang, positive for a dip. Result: 5.3 Ang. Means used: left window 31.9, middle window 35.6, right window 41.9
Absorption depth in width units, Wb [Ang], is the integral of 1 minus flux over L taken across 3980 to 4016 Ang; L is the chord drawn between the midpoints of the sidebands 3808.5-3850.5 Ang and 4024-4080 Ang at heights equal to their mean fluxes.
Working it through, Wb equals -4.6 Ang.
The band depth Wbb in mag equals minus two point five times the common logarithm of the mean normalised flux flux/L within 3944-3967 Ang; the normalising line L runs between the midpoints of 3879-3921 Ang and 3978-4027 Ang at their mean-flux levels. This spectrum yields 0.226 mag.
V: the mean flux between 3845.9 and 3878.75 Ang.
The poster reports 35.4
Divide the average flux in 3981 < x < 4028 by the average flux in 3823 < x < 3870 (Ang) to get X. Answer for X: 1.41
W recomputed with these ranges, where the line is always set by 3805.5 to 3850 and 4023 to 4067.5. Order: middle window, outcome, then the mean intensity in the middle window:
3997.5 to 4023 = -3.5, 45.5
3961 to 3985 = 8.1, 25.7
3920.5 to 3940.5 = 8.9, 20.6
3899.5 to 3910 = 0.6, 34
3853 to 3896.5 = 2.5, 33.1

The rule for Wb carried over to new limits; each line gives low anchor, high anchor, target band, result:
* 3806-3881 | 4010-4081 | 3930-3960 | 8.8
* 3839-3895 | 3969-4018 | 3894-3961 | 8.6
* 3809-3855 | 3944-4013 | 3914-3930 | 1.0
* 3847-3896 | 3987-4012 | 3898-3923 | 0.1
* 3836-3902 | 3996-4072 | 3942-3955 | 1.6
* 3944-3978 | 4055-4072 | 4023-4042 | -4.3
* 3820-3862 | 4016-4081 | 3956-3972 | 5.6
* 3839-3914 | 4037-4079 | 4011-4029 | -3.5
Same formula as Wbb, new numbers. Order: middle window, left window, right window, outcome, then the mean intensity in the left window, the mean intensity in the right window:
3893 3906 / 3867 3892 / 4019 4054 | -0.147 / 32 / 43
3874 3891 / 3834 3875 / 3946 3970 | 0.044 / 33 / 30.5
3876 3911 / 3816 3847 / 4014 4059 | -0.035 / 28.3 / 43.1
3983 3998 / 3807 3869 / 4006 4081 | -0.081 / 33.4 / 41.8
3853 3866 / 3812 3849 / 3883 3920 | -0.014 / 30.6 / 35.3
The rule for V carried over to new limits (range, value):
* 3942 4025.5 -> 37.1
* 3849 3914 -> 34.3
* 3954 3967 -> 31.3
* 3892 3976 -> 29.3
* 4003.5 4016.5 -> 43.7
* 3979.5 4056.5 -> 43.3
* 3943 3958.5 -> 34.4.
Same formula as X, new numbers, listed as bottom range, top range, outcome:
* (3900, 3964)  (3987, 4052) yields 1.44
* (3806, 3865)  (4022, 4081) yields 1.23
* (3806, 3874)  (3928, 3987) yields 0.80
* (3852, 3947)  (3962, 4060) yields 1.26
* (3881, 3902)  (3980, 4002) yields 1.27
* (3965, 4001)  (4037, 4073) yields 1.20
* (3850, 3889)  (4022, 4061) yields 1.27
